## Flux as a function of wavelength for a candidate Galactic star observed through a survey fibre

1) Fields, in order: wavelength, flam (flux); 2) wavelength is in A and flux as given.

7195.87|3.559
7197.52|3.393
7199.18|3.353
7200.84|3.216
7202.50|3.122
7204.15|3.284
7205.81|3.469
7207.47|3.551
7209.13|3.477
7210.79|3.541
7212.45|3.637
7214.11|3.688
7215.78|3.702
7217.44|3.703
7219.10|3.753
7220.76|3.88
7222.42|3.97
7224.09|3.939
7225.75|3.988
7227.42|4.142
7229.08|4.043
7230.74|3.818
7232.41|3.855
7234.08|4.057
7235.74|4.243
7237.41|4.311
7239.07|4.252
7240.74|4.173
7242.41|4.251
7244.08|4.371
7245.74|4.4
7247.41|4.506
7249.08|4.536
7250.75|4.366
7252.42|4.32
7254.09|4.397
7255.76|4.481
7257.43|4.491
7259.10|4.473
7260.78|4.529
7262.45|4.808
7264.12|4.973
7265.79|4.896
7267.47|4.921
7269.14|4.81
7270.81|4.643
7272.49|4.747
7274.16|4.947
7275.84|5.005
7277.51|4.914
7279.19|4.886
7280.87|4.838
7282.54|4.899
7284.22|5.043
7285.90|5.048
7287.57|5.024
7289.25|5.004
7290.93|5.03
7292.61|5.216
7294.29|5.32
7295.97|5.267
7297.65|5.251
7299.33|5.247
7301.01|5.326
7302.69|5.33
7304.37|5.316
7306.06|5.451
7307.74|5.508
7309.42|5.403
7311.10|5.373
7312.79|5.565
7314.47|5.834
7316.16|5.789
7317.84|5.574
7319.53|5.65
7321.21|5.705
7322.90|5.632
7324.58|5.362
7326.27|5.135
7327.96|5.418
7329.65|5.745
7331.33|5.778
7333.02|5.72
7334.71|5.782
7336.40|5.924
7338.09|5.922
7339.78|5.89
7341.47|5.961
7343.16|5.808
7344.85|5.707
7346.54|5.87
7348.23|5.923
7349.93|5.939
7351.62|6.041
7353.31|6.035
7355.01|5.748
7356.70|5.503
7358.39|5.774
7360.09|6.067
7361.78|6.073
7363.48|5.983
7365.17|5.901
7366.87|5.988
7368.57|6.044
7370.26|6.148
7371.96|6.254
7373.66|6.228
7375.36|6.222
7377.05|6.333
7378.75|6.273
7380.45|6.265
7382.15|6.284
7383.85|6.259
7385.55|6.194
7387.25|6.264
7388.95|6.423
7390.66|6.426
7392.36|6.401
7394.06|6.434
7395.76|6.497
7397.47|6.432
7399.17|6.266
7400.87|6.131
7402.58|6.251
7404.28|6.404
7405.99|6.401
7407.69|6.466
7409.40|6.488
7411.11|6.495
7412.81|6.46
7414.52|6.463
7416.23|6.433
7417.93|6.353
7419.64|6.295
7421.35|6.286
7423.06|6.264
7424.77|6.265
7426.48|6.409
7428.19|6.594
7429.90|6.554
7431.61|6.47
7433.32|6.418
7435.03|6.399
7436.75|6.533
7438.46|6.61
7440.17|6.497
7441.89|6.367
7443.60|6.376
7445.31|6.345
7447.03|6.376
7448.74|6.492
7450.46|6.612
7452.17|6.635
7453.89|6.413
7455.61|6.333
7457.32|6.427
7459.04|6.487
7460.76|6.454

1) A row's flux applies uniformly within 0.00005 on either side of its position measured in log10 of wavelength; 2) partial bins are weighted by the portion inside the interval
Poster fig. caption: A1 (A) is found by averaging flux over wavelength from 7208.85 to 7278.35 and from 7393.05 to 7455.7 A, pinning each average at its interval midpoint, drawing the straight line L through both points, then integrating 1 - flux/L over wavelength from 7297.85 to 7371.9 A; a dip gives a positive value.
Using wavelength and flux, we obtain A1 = -4.9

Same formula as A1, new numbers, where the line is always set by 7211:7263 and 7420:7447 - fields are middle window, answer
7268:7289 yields -1.23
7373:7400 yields -2.06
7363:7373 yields -0.70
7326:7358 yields -2.56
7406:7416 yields -0.49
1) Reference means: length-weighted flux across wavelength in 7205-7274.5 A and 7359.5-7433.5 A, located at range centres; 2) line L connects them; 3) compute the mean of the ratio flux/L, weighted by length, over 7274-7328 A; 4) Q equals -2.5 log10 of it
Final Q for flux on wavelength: -0.053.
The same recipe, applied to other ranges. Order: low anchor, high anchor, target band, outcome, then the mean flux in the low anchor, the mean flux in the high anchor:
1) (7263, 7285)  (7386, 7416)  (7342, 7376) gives -0.01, 4.89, 6.39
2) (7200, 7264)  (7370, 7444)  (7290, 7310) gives -0.08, 4.03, 6.37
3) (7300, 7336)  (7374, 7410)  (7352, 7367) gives 0.02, 5.55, 6.34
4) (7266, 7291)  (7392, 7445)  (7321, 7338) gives -0.03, 4.91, 6.41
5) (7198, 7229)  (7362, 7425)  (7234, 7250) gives -0.07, 3.64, 6.29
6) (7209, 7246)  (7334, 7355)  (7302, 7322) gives -0.04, 3.97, 5.89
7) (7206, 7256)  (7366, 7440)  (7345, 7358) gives -0.04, 4.03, 6.35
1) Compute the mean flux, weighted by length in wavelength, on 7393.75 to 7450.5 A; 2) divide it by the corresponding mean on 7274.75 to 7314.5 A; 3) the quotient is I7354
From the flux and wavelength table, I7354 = 1.23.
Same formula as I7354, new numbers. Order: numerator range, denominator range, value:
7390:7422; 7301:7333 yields 1.16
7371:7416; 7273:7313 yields 1.23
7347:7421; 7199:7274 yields 1.51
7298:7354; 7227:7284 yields 1.25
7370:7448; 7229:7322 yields 1.31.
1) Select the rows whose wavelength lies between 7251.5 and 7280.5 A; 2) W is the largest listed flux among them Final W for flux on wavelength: 5.005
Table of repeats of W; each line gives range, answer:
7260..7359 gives 6.041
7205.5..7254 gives 4.536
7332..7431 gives 6.594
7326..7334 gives 5.778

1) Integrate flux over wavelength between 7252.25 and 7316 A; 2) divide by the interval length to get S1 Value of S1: 5.03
